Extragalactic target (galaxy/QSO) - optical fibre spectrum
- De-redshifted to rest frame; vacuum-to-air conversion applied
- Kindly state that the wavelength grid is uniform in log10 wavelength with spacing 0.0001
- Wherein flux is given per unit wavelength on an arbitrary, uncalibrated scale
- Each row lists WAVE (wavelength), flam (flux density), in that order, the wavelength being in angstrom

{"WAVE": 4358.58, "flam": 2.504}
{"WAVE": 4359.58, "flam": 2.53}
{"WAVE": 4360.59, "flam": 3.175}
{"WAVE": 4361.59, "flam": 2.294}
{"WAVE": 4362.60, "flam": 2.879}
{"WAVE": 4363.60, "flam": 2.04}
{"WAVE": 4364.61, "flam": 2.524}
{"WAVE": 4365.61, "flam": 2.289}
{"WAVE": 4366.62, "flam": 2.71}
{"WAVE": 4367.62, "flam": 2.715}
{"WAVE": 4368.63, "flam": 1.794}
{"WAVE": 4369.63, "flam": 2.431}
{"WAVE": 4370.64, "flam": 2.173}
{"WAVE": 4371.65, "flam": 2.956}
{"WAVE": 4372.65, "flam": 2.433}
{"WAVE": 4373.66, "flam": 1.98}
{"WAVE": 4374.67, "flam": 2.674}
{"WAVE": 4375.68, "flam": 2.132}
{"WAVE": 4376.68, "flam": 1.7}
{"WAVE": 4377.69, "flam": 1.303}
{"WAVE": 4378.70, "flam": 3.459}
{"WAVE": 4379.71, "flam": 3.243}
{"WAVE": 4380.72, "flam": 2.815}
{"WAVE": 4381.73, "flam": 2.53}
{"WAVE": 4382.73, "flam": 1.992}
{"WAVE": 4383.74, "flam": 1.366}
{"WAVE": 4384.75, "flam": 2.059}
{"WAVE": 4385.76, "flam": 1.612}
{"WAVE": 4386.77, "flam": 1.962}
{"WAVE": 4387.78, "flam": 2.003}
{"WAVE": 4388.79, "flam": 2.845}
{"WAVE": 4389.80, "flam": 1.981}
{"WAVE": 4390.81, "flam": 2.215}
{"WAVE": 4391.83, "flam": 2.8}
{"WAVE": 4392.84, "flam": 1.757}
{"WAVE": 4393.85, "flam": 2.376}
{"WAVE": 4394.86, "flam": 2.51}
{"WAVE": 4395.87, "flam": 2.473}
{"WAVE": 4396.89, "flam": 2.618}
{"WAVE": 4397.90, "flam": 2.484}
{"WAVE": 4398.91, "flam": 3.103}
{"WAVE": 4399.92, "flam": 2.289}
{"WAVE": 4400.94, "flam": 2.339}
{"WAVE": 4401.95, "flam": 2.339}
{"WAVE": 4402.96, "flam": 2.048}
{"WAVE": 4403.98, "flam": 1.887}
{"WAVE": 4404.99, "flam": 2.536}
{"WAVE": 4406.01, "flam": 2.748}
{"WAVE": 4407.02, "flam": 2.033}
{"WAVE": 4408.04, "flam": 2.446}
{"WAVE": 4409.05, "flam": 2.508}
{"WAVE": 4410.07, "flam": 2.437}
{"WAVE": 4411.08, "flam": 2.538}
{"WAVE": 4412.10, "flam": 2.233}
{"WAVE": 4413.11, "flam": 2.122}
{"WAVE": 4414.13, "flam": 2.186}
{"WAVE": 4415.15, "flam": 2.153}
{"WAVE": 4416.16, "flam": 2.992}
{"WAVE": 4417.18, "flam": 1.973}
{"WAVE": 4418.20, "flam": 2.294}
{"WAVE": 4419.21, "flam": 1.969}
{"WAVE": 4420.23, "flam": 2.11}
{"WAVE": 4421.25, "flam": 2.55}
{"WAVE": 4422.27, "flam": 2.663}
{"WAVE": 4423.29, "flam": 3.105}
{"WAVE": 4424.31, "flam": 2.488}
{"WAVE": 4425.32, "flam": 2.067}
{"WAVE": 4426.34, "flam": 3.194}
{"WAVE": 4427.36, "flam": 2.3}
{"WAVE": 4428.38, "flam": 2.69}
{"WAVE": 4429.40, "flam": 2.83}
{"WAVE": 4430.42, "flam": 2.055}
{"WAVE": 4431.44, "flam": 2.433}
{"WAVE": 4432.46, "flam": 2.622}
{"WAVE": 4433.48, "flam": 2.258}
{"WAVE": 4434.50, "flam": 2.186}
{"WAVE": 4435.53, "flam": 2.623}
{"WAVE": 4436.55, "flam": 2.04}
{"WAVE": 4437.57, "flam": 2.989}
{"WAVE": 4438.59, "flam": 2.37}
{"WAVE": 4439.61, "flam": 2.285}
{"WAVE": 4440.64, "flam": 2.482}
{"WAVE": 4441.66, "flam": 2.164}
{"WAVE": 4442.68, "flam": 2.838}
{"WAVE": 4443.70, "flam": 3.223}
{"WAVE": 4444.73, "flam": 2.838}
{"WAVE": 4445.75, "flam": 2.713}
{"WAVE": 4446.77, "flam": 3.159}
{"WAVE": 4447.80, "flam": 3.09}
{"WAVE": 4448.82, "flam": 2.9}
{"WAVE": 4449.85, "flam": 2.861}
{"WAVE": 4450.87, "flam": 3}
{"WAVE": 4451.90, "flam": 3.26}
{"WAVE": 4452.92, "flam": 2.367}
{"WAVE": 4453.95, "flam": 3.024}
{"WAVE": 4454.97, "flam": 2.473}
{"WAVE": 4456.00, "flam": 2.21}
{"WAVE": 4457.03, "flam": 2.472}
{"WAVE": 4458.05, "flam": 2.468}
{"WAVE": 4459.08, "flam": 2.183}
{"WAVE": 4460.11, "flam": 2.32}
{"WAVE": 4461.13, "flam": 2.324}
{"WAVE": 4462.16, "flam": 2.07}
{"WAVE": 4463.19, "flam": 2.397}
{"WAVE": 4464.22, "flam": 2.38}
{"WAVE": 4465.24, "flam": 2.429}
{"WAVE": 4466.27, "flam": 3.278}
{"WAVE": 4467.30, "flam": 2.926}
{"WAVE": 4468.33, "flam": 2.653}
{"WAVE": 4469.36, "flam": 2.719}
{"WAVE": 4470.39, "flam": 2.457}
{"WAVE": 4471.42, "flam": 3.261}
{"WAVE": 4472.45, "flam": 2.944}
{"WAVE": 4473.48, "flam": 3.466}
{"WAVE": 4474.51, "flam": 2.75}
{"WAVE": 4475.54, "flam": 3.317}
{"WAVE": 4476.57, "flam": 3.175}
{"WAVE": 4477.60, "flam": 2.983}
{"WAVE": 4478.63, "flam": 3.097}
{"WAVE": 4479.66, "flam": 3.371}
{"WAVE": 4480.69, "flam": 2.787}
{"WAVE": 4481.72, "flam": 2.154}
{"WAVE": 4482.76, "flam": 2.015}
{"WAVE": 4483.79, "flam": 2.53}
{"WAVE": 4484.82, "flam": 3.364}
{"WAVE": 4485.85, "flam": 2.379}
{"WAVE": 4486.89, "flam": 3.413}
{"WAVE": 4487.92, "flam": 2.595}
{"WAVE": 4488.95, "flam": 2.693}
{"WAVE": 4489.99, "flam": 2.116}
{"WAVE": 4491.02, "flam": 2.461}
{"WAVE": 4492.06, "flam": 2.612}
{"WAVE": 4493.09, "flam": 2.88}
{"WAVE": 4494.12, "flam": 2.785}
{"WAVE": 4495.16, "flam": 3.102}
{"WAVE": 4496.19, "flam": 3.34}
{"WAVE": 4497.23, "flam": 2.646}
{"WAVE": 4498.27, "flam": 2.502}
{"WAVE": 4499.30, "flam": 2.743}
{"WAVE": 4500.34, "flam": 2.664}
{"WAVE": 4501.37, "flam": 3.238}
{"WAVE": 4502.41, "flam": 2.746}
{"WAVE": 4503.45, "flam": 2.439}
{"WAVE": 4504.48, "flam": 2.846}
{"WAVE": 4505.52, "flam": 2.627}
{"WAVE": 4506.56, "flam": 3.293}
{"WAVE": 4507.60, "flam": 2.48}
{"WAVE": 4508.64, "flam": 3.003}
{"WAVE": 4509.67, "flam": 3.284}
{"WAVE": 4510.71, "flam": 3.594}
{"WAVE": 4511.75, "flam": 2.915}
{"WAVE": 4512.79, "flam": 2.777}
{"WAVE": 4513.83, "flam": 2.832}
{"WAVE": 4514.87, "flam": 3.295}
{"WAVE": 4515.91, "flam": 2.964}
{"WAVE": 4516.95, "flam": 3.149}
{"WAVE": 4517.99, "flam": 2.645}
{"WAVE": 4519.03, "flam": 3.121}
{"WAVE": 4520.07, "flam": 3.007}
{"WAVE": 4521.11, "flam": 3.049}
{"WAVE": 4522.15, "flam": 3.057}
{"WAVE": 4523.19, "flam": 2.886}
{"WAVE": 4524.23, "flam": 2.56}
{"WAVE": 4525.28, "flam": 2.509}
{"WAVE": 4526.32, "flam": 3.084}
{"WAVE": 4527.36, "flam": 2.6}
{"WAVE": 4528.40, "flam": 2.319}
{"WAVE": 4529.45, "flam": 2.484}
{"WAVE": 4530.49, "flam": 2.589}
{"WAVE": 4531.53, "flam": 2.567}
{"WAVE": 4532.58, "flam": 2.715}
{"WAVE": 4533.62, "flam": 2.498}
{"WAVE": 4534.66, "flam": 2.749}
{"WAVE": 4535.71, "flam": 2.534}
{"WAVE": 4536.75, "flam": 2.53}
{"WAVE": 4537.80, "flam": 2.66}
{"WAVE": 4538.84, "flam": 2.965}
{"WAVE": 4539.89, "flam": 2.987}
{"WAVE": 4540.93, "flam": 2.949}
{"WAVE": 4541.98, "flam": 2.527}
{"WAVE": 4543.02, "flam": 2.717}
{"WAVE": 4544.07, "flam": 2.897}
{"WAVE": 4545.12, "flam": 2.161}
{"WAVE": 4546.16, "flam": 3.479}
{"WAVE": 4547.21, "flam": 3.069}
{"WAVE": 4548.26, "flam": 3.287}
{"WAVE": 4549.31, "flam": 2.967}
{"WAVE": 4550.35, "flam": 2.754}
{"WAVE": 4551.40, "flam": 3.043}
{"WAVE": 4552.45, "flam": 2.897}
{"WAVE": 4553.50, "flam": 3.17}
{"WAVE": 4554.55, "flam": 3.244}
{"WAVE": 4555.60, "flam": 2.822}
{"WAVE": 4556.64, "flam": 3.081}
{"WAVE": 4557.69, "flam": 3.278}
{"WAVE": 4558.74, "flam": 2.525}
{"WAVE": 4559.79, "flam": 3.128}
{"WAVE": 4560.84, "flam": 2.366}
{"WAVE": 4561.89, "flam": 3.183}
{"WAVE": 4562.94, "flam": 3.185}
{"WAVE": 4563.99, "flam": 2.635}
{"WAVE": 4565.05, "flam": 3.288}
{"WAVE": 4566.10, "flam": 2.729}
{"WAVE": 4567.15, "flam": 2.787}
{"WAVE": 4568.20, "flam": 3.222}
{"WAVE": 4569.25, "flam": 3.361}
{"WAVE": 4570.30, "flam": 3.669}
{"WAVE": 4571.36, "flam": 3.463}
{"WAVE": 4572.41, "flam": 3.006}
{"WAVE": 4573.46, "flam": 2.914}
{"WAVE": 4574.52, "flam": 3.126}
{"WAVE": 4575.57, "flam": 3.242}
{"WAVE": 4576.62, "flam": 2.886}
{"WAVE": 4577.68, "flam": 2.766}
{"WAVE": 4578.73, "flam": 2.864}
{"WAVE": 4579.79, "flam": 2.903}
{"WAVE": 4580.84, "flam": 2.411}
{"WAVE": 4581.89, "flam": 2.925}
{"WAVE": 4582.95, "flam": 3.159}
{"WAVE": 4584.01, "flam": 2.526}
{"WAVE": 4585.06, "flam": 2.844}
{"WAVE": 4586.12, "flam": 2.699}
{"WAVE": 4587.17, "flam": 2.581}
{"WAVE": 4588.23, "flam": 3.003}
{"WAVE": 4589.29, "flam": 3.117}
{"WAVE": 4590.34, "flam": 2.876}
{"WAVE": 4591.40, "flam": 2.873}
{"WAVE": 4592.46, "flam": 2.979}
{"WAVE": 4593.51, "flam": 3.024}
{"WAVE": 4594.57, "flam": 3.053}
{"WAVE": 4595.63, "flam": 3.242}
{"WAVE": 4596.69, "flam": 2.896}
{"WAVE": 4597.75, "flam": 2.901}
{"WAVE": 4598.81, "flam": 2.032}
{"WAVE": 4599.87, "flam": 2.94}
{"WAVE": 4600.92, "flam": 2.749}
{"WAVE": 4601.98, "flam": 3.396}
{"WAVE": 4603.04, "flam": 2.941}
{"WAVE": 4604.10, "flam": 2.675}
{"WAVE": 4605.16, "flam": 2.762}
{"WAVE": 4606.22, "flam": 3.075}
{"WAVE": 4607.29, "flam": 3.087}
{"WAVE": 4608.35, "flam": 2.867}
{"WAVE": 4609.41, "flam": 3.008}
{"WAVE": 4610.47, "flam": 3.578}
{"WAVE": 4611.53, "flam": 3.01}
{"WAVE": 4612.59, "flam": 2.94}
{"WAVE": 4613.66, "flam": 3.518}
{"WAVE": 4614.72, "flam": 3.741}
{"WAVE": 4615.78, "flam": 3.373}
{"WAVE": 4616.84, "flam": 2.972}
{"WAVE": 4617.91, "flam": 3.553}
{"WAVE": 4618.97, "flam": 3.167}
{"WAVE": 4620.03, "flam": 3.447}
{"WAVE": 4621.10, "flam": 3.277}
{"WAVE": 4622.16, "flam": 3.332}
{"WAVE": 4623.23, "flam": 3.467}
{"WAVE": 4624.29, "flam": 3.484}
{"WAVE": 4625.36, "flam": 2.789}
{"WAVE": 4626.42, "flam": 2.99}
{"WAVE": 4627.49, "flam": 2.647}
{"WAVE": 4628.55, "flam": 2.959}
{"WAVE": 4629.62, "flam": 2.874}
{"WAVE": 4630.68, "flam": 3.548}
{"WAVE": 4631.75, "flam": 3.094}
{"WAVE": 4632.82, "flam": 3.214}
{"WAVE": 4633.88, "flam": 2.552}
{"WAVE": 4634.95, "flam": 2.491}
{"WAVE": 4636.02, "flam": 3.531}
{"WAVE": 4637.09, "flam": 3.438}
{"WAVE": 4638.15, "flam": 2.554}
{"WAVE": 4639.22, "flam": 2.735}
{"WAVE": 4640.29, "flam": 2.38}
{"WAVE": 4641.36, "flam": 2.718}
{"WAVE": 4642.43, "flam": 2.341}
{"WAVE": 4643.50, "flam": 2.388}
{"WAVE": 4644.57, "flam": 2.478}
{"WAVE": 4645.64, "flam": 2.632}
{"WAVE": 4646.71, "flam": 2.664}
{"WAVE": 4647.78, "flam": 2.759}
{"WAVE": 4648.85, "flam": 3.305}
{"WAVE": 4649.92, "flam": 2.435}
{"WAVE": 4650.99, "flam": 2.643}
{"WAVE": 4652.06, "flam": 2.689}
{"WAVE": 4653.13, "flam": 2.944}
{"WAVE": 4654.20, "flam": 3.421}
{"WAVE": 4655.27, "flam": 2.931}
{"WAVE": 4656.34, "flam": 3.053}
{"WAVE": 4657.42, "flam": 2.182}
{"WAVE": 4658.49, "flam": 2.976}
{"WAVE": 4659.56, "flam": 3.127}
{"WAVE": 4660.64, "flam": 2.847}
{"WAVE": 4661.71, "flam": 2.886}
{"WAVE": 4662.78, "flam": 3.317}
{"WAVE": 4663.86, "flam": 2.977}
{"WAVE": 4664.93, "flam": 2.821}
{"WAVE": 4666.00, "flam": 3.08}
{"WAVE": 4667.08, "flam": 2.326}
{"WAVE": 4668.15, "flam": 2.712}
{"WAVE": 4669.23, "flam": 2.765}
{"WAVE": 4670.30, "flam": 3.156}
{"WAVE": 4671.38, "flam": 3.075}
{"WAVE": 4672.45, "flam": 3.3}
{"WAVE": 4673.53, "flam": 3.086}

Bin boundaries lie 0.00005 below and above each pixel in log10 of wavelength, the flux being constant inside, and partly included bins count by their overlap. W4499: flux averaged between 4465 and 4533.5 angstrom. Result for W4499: 2.84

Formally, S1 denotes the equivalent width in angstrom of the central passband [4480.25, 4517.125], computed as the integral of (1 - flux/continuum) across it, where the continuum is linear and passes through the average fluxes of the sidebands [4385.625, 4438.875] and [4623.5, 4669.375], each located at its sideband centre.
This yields -3.54 angstrom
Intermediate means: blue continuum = 2.39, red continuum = 2.86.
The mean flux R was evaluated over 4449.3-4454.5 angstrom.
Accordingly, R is 2.9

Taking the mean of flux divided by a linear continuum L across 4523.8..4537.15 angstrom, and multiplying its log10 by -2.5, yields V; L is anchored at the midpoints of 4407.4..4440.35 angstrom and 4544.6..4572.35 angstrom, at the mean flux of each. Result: 0.12 mag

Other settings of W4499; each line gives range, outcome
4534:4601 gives 2.92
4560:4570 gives 2.99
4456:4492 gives 2.7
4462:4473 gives 2.7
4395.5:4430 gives 2.43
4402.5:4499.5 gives 2.61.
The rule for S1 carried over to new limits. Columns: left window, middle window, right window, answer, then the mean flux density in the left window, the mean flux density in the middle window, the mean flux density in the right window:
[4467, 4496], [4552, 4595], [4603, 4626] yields 1.47 angstrom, 2.83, 2.97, 3.19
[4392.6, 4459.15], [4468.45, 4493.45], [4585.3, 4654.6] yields -1.67 angstrom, 2.51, 2.81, 2.97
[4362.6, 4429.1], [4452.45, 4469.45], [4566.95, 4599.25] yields 0.41 angstrom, 2.36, 2.51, 2.95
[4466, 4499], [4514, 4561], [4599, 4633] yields 1.73 angstrom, 2.83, 2.85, 3.13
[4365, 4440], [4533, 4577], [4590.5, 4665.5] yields -2.81 angstrom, 2.37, 2.95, 2.97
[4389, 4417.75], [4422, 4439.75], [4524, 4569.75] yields -0.41 angstrom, 2.37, 2.51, 2.85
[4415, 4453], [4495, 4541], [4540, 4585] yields 0.05 angstrom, 2.59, 2.83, 2.97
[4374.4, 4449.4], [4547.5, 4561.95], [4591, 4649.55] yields -0.86 angstrom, 2.42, 2.98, 2.99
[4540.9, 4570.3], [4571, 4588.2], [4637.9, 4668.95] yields 0.17 angstrom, 2.97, 2.89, 2.77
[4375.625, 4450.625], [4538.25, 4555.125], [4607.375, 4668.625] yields -1.18 angstrom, 2.43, 2.94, 2.97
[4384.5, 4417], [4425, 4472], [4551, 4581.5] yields -1.55 angstrom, 2.33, 2.61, 3.01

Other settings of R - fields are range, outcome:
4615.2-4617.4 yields 3.19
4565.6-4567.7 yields 2.77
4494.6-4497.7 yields 3.03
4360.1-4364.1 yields 2.6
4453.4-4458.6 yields 2.52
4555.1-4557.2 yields 2.97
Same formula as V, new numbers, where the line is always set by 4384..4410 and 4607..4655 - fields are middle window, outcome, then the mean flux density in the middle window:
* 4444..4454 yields -0.185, 2.92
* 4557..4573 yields -0.092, 3.05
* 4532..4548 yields -0.015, 2.77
